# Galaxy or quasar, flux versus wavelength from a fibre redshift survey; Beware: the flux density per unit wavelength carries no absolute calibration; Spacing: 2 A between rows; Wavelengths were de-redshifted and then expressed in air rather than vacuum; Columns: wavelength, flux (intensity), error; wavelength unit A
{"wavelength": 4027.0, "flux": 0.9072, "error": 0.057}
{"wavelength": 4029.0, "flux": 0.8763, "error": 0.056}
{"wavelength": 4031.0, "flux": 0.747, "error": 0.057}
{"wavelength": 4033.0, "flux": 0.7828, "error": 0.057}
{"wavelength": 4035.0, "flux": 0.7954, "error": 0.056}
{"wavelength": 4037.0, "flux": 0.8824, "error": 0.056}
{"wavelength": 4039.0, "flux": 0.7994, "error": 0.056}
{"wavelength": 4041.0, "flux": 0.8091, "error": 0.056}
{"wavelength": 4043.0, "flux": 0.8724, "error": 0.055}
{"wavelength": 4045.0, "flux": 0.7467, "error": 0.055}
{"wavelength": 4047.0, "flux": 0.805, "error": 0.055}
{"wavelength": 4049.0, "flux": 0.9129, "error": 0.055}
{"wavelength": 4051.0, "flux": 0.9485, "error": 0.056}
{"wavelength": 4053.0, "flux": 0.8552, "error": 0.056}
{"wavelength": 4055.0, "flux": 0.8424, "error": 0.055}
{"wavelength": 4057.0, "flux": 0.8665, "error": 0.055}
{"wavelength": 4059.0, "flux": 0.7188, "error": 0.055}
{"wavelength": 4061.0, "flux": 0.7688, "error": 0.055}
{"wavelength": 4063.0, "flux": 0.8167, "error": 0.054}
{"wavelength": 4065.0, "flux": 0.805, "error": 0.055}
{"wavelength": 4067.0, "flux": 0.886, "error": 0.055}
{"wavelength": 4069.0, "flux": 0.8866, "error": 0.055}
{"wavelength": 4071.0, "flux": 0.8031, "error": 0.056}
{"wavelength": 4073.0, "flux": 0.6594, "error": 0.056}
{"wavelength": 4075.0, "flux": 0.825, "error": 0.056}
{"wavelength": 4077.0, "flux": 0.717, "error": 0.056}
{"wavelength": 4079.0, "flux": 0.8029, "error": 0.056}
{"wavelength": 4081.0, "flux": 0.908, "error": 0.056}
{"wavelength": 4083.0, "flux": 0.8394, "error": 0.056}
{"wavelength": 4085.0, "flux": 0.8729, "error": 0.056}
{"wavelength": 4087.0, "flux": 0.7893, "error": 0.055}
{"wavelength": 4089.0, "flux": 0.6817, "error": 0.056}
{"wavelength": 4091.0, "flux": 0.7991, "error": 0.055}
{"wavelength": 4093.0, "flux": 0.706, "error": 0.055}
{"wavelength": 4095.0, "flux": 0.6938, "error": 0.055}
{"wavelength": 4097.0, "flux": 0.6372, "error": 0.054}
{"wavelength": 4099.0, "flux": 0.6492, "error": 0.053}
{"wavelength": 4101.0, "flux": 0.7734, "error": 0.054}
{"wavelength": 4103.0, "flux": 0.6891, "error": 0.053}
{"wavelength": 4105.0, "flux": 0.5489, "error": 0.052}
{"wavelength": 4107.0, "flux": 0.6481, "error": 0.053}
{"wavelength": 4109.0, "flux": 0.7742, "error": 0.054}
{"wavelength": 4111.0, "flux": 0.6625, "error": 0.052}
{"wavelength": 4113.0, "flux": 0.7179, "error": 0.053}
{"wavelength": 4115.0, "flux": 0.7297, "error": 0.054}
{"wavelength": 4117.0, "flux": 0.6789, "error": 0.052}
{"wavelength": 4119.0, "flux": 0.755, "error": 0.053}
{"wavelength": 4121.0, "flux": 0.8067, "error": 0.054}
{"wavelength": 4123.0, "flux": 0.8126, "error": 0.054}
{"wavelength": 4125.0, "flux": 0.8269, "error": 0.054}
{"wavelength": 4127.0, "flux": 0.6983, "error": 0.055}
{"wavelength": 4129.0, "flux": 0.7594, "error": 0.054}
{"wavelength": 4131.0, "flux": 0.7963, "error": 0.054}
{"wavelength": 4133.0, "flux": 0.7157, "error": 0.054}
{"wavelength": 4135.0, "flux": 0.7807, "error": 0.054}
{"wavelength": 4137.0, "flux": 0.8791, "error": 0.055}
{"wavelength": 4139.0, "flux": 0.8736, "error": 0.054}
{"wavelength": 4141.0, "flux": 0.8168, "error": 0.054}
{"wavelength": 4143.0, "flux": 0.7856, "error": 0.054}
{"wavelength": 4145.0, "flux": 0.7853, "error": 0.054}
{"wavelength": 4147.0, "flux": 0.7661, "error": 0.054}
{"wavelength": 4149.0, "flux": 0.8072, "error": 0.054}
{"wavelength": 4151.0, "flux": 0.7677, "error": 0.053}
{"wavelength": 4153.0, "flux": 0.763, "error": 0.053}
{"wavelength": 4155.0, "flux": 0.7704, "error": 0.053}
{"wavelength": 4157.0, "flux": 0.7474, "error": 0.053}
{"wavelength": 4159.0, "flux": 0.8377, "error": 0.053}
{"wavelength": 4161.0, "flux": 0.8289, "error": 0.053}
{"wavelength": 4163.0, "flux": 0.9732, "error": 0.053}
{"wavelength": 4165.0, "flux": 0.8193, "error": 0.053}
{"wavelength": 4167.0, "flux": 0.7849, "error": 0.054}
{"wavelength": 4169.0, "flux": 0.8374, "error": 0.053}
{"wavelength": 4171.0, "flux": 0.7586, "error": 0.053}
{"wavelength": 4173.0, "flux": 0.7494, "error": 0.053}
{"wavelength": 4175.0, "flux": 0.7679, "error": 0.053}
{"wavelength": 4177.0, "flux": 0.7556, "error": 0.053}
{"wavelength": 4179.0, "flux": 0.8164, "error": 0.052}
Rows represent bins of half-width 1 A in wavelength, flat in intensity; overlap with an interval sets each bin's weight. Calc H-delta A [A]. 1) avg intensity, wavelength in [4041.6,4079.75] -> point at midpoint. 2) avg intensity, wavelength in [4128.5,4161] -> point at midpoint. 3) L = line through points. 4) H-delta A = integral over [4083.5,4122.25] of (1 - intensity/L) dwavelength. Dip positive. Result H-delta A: 4.2 A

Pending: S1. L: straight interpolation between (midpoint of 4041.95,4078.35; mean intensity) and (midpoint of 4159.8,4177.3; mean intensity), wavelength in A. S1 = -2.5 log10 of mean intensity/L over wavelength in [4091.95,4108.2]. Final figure 0.214 mag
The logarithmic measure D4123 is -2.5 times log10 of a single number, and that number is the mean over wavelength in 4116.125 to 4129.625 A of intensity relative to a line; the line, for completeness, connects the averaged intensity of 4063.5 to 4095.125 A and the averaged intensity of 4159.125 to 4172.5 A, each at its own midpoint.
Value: 0.07 mag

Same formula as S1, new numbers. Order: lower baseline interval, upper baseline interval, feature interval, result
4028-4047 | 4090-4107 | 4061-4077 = -0.08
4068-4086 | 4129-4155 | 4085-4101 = 0.12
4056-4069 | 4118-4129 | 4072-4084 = 0.02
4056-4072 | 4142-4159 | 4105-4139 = 0.06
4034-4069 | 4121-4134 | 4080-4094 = 0.01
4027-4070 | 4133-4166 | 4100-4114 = 0.19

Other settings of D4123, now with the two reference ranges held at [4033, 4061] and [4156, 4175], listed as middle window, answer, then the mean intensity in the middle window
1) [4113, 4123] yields 0.10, 0.747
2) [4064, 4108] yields 0.10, 0.756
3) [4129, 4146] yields 0.02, 0.802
